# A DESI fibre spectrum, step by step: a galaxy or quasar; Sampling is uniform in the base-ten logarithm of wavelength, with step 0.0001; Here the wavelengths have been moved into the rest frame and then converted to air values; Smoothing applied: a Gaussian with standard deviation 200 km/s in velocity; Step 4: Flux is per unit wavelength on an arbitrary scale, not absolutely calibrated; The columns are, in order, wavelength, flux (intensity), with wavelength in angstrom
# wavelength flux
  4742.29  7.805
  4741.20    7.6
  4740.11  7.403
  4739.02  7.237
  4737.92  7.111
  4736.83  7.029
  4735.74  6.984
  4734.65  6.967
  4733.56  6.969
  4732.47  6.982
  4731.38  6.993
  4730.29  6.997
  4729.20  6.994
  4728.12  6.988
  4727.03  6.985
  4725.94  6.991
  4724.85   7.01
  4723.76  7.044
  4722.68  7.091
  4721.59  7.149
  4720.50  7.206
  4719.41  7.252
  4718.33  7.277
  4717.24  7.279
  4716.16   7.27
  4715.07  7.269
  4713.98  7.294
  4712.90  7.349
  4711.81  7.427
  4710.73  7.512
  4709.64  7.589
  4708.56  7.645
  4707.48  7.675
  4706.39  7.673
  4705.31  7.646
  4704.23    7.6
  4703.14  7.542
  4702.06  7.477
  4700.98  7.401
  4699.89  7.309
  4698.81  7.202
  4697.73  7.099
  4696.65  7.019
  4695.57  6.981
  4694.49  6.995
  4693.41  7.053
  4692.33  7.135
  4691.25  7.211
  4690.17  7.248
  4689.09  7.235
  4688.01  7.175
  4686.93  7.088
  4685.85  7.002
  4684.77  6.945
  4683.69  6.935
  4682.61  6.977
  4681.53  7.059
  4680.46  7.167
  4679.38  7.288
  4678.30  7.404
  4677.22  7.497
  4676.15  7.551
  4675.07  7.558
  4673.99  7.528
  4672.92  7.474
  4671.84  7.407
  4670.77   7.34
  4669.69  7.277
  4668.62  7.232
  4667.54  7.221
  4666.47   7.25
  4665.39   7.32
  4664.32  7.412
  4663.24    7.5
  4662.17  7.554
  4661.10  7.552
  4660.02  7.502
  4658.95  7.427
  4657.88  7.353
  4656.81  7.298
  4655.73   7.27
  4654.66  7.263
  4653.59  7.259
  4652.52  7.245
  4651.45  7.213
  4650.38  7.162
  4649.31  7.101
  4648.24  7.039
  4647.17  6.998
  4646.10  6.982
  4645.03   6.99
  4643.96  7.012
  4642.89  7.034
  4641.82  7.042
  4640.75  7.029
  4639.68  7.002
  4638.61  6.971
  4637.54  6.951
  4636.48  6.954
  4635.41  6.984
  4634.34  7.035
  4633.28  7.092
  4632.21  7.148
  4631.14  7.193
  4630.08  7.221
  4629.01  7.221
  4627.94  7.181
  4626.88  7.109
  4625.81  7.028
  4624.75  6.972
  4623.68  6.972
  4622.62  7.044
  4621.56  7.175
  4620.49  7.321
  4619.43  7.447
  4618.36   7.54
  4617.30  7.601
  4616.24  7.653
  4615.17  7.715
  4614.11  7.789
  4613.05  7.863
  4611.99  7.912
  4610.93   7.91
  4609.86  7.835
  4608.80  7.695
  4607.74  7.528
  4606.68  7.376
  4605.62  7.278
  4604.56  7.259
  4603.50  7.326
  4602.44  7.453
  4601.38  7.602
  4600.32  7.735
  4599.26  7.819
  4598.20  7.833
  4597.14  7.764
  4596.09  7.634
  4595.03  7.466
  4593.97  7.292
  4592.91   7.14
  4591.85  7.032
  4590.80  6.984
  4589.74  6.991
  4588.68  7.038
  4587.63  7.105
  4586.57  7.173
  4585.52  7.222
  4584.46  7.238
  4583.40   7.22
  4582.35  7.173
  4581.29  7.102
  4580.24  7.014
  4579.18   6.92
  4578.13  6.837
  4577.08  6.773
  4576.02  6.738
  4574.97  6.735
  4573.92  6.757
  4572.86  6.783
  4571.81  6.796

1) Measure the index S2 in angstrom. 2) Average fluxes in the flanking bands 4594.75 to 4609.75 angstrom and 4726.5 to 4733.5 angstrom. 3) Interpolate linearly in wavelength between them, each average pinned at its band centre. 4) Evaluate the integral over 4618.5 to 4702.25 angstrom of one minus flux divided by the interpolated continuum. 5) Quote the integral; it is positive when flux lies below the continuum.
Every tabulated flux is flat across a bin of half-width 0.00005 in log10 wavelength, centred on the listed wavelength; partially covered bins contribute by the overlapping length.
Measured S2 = 1.2 angstrom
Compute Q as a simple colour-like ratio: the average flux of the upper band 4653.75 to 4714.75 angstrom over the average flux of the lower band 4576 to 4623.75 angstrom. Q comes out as 0.99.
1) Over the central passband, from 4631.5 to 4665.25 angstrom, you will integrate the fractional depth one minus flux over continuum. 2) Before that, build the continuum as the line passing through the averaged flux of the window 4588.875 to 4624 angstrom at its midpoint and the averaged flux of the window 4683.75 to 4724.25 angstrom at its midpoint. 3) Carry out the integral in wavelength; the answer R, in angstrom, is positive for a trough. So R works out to 1.0 angstrom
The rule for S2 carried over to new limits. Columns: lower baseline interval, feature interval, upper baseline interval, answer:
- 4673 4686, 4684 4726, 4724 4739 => -0.8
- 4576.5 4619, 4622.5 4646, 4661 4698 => 0.9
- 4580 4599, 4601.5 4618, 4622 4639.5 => -1.0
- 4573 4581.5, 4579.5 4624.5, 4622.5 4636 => -2.9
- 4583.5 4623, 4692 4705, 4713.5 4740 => -0.1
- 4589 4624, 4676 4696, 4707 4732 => 0.4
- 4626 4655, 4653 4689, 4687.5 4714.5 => -0.4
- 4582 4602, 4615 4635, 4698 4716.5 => 0.4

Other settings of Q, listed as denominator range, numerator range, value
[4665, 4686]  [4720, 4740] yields 0.97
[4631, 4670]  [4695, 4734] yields 1.01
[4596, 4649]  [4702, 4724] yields 1.01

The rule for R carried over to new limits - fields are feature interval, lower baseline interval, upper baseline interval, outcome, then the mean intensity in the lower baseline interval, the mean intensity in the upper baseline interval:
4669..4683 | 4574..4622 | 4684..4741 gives -0.2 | 7.36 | 7.21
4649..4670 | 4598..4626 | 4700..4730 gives 0.3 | 7.51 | 7.32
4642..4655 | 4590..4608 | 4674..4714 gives 0.5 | 7.43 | 7.3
